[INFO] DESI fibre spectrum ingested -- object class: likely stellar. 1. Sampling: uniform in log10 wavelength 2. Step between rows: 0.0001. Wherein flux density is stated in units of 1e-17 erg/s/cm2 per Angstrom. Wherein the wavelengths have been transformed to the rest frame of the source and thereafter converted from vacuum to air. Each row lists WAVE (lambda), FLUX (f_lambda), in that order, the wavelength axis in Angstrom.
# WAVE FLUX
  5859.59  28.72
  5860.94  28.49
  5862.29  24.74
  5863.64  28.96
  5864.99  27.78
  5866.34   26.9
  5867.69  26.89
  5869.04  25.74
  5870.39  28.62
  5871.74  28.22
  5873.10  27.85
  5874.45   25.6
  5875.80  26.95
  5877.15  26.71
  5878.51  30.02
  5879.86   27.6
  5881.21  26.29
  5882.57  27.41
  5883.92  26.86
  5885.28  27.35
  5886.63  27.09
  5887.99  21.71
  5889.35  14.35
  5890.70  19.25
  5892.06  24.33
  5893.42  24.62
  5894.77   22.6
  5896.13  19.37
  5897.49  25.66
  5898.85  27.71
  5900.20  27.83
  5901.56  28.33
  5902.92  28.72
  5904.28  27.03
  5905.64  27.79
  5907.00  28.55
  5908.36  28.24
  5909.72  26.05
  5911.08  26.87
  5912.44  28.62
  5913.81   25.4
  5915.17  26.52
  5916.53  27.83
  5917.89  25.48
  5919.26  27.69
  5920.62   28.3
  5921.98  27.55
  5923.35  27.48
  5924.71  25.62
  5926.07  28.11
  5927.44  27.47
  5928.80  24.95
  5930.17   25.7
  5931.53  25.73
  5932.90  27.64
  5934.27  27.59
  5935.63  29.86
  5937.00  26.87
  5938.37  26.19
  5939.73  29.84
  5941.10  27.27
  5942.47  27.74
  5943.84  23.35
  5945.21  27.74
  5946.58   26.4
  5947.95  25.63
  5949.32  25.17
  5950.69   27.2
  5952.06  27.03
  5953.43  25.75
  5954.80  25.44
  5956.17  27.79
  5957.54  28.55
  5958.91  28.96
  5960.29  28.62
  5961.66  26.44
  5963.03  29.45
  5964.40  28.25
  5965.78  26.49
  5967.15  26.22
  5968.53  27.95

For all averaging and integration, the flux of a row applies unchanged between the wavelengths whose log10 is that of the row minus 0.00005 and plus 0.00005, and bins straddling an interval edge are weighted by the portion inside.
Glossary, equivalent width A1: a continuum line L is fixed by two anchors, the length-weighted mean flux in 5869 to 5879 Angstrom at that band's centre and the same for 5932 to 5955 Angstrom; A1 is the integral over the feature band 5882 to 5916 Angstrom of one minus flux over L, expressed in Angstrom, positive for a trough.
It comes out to 2.18 Angstrom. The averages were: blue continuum 27.5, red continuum 26.9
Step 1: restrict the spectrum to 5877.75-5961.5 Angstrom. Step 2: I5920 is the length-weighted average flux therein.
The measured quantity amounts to 26.5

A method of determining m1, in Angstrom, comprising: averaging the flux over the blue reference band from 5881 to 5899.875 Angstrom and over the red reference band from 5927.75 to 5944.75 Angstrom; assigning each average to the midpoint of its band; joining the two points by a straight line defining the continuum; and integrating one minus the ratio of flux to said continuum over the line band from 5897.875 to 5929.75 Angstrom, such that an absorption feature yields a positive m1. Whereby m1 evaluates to -2.3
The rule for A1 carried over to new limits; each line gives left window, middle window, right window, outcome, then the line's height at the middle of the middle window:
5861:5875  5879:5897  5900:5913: 2.4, 27.5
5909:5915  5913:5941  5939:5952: -0.4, 26.7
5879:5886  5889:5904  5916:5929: 1.7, 27.2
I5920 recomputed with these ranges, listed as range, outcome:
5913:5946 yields 27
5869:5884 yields 27.4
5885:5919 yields 25.5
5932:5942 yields 27.8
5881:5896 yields 23.6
